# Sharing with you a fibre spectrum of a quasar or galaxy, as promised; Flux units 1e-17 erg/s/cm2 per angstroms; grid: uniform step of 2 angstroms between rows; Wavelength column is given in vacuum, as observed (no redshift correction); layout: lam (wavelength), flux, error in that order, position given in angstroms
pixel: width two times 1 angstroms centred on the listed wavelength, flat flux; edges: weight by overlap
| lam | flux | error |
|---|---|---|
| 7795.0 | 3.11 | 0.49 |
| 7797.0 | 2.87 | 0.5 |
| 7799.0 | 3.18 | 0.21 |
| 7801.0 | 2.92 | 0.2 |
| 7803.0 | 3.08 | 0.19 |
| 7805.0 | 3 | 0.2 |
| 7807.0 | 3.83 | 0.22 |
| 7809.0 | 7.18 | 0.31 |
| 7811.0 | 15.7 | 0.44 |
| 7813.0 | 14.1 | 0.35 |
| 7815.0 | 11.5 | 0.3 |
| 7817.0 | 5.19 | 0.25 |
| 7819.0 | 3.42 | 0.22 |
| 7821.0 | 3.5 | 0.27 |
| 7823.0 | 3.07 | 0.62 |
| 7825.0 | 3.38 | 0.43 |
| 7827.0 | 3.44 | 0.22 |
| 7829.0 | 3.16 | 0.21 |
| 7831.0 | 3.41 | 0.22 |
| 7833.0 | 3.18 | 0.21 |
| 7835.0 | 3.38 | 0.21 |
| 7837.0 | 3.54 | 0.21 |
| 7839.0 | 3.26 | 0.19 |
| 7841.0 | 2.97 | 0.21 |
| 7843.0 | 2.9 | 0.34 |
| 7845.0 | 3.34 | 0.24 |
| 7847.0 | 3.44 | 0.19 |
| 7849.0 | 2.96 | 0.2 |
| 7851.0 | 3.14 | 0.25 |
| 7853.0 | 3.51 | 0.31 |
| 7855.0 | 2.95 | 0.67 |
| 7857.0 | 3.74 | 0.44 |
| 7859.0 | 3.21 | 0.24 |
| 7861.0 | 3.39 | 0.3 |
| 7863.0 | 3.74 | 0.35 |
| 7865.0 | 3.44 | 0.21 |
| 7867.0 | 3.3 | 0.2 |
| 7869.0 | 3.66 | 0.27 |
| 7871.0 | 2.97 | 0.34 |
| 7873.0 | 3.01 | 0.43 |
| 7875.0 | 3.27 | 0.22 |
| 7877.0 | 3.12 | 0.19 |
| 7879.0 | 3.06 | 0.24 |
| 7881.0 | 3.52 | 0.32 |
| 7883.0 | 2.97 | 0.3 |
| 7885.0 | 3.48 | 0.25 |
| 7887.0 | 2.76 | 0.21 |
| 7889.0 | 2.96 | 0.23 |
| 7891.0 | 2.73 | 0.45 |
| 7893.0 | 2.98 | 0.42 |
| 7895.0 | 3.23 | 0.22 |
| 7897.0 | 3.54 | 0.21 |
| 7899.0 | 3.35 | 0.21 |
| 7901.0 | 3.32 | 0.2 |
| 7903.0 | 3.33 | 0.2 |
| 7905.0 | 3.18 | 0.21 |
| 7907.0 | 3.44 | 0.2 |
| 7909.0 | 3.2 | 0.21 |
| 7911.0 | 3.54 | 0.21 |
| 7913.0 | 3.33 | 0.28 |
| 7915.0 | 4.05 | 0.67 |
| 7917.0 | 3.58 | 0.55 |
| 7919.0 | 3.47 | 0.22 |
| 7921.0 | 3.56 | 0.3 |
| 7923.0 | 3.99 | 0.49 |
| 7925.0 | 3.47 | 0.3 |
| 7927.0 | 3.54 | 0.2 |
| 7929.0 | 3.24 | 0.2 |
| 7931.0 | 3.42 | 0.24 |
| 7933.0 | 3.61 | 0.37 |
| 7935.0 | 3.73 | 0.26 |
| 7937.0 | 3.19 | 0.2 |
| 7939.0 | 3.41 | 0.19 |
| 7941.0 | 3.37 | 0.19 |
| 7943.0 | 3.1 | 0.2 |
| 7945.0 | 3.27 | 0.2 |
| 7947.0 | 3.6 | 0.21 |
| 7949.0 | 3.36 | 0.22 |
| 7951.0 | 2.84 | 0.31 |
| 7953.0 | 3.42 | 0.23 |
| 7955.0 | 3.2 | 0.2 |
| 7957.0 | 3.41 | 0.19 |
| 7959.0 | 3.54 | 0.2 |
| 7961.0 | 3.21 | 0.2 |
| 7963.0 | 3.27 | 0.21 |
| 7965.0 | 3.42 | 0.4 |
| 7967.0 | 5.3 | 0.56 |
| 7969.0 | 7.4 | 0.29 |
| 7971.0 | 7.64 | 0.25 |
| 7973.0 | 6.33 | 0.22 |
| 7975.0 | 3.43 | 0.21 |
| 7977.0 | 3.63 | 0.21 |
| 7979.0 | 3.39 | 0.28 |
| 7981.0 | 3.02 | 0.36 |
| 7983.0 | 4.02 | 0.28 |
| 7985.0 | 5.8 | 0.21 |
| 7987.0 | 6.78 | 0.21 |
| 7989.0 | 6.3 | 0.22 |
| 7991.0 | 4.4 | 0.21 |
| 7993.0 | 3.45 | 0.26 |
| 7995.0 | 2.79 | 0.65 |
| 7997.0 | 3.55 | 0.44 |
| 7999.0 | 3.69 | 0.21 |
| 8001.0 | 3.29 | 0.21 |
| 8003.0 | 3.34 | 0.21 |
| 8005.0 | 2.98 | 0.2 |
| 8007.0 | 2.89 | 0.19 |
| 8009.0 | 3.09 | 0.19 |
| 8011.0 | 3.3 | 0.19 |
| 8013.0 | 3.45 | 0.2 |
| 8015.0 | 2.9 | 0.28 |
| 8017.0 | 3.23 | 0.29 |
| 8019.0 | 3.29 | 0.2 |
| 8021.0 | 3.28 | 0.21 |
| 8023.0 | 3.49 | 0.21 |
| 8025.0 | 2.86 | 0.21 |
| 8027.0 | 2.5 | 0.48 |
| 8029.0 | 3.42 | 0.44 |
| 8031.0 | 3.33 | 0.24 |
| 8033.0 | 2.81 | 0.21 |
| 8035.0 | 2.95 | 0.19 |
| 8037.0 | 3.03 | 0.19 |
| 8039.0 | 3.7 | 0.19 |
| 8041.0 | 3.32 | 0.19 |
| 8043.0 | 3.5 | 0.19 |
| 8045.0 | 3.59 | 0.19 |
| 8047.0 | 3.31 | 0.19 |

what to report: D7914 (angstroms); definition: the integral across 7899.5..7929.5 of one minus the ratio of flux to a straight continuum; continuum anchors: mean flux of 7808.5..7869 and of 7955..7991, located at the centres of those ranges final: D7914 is 7.2 angstroms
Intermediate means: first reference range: 4.51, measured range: 3.48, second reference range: 4.65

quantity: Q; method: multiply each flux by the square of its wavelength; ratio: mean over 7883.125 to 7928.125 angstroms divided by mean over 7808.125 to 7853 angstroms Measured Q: 0.70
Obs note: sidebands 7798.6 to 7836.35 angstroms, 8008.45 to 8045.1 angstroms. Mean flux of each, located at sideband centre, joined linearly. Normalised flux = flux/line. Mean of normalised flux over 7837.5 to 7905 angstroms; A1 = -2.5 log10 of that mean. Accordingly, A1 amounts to 0.41 mag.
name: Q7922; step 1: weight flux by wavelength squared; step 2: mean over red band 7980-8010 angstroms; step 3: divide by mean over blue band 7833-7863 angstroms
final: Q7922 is 1.25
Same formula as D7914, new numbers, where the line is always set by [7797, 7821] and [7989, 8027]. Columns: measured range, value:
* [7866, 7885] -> 7.56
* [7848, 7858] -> 4.27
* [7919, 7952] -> 7.62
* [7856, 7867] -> 4.11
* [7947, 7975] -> -1.74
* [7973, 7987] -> -1.85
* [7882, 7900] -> 7.05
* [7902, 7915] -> 3.91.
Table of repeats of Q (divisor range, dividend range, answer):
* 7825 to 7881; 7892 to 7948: 1.06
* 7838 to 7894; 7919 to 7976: 1.23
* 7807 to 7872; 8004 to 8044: 0.74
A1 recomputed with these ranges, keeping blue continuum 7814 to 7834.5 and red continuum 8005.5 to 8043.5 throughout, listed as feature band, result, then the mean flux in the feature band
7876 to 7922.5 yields 0.17 mag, 3.3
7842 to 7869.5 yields 0.23 mag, 3.33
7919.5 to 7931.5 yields 0.06 mag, 3.54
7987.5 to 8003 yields -0.19 mag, 3.98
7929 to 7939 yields 0.07 mag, 3.45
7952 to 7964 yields 0.06 mag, 3.34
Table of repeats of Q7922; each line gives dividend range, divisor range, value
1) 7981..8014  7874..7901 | 1.27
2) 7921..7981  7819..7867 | 1.19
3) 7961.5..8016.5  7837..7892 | 1.33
